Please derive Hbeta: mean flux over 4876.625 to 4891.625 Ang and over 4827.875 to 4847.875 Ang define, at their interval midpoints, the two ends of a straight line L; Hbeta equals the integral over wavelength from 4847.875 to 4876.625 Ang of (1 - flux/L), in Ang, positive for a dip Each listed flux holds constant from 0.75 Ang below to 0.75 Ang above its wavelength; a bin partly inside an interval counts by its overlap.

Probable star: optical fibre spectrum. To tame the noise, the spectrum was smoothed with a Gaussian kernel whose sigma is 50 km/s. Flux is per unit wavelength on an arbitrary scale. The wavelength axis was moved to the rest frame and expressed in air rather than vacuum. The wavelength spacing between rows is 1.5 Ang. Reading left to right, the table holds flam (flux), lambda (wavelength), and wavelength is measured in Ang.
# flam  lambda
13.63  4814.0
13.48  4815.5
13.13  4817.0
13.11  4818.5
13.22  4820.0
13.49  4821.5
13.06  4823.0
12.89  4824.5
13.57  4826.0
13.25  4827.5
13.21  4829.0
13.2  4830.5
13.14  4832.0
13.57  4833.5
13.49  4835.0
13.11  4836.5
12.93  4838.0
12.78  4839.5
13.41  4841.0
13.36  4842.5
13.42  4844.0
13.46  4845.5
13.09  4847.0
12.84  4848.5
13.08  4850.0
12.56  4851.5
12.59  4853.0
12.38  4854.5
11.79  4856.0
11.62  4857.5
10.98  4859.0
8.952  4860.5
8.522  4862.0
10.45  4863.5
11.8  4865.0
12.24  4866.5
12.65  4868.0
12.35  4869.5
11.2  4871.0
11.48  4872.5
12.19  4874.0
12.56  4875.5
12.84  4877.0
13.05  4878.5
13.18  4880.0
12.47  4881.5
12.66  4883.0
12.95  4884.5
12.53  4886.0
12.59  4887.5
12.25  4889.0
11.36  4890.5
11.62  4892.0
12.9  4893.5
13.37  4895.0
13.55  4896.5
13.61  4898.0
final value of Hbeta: 2.6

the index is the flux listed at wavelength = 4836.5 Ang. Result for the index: 13.11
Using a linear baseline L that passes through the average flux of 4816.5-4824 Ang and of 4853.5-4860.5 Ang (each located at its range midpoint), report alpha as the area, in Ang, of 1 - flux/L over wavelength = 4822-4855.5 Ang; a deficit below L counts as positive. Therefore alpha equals -2.2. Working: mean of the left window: 13.2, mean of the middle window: 13.1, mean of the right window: 11.4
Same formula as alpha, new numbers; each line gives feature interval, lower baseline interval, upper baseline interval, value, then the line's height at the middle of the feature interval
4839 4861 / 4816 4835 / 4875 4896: 0.9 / 13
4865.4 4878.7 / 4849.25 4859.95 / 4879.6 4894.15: 0.0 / 12.3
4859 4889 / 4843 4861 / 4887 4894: 0.7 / 12.2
